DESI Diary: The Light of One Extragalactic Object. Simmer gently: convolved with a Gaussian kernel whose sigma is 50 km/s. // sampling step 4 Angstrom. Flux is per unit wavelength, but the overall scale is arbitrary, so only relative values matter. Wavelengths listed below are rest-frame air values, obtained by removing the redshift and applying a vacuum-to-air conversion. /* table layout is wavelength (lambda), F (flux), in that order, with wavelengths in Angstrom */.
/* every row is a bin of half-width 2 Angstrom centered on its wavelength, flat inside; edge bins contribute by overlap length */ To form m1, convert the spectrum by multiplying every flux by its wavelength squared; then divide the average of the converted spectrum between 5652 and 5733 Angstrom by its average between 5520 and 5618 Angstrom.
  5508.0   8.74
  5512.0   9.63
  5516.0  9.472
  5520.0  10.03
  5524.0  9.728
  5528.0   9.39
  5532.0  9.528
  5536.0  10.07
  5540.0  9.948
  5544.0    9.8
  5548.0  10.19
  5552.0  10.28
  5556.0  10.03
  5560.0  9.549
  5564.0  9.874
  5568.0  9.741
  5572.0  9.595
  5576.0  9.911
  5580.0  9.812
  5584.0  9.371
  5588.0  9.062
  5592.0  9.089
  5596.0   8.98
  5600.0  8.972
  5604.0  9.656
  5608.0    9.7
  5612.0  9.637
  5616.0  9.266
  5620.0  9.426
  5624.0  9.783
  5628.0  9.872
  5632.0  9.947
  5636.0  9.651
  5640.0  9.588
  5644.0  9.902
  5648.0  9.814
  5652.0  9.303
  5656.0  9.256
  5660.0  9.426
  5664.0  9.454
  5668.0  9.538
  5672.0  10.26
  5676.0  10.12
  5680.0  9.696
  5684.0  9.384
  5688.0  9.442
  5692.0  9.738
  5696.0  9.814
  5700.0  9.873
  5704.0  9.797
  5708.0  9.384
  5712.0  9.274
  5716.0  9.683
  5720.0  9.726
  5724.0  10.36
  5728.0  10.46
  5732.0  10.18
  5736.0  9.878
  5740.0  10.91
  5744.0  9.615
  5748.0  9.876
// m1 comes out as 1.1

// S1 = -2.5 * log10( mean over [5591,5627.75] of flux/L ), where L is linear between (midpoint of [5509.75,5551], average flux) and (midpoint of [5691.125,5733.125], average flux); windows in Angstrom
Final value 0.04 mag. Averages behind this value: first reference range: 9.78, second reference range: 9.84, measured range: 9.42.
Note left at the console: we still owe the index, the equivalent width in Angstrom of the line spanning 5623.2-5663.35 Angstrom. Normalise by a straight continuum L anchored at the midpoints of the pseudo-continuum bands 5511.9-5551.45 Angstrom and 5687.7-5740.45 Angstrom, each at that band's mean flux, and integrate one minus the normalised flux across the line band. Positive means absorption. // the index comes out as 0.8 Angstrom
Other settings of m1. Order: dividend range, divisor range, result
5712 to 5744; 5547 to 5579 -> 1.08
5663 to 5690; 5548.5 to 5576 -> 1.02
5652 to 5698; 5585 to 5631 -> 1.05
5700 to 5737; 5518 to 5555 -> 1.06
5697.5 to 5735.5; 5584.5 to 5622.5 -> 1.10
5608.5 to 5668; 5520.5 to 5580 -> 1.01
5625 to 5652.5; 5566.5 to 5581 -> 1.02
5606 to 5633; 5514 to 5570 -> 1.01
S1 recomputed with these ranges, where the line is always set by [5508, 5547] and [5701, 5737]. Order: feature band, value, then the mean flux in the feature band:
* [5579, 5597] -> 0.06 mag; 9.25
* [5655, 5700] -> 0.02 mag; 9.67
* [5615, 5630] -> 0.02 mag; 9.61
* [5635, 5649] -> 0.01 mag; 9.74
